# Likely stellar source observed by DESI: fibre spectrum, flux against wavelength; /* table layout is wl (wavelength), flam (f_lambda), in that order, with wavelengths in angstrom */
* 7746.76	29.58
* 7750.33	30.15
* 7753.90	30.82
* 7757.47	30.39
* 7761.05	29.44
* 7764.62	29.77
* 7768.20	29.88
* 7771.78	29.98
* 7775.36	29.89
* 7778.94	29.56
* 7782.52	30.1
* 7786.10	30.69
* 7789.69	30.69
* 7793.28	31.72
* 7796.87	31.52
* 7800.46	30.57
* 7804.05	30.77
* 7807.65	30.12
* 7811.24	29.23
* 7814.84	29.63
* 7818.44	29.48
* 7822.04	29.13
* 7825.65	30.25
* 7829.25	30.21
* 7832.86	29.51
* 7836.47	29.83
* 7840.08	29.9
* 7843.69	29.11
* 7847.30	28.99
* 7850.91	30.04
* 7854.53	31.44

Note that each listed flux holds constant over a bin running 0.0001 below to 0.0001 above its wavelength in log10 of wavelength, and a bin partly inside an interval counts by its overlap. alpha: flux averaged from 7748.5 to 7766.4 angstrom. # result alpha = 30.1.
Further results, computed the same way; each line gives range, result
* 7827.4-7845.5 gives 29.7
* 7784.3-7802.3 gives 31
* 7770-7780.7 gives 29.8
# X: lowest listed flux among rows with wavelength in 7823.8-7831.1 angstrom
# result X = 30.21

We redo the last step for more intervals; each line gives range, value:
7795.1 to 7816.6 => 29.23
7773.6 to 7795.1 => 29.56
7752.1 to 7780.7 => 29.44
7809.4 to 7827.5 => 29.13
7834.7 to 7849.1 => 28.99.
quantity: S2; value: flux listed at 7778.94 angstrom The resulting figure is 29.56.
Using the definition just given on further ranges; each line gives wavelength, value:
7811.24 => 29.23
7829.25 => 30.21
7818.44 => 29.48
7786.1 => 30.69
